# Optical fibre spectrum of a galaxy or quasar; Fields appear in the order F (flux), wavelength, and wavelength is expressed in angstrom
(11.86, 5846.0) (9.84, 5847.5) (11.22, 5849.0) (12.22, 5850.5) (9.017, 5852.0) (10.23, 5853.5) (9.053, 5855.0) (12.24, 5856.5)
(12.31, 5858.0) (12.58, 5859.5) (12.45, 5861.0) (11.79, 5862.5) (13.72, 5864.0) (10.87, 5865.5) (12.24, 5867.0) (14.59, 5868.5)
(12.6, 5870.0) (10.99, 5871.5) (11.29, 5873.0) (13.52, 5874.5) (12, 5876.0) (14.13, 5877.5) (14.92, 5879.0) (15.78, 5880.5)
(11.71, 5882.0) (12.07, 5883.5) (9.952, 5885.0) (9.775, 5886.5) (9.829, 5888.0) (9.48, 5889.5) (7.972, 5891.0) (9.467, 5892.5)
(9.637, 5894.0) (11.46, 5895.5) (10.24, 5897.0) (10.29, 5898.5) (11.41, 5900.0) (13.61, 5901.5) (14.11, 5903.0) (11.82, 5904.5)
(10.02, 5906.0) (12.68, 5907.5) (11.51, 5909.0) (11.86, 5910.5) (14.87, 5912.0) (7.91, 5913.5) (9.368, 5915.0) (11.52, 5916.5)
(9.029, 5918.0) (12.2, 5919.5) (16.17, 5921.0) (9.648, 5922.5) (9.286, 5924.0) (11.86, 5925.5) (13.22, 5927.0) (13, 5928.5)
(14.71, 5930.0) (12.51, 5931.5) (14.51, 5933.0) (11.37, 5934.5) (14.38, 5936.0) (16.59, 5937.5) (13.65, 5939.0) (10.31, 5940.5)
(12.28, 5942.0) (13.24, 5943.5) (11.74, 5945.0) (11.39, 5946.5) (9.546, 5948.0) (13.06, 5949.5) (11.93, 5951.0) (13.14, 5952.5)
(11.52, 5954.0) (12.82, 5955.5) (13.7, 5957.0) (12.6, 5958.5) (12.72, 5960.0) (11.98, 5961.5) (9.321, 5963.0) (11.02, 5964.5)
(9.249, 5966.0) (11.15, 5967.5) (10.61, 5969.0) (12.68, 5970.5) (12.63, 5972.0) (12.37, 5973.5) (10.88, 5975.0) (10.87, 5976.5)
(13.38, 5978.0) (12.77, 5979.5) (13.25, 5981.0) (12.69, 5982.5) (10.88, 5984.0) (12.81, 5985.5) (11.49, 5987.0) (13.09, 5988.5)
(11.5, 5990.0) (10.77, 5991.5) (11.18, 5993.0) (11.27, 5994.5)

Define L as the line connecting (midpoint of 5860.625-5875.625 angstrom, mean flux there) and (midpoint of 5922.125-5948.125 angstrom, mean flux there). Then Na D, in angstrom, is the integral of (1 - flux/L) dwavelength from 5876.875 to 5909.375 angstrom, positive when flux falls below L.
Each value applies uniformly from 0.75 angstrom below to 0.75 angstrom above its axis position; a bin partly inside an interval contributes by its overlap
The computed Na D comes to 2.6 angstrom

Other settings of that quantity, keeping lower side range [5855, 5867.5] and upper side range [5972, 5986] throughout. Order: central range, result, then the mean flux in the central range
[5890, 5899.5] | 1.8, 9.88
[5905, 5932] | 0.9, 11.7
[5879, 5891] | 0.8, 11.3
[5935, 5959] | -0.8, 12.6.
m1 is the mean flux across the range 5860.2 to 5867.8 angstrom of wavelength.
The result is 12.2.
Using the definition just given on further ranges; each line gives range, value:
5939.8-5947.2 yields 11.8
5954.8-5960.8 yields 13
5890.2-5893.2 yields 8.72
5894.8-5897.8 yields 10.8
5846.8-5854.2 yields 10.5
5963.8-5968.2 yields 10.5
